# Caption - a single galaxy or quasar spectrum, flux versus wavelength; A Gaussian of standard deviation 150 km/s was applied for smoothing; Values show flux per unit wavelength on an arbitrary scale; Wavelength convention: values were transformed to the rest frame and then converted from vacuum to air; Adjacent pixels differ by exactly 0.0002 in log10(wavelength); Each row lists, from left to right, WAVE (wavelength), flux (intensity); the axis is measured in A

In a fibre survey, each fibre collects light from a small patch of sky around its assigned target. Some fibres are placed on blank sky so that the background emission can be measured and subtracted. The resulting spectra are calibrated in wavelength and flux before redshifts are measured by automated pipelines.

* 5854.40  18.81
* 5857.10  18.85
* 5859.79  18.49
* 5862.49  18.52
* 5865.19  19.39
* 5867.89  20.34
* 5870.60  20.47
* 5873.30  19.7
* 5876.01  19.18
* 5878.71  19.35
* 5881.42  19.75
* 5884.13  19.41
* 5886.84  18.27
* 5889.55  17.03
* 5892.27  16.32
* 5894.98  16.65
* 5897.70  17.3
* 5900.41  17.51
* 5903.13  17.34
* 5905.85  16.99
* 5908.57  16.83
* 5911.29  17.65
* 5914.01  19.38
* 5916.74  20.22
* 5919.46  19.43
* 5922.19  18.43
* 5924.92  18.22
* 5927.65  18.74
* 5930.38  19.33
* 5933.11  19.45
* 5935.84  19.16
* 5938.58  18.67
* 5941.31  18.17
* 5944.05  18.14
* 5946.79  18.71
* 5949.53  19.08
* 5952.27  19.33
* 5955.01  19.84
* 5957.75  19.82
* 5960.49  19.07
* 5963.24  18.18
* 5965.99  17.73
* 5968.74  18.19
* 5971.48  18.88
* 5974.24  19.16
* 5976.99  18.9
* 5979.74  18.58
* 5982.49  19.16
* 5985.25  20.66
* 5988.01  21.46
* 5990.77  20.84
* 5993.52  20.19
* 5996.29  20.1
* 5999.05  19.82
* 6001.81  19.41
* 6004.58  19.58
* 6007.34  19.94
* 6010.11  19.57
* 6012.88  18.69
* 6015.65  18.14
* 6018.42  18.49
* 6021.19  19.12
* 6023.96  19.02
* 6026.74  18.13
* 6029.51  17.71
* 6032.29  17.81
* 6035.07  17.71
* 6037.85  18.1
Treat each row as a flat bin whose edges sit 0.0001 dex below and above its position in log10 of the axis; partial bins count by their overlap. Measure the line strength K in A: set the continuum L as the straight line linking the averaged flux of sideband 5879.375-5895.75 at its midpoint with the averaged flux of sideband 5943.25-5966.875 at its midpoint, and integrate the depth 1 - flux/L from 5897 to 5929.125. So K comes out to 0.3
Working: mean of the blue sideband 18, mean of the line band 18.2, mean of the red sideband 18.9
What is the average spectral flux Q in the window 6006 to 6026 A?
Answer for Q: 19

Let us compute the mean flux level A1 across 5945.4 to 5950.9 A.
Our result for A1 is 18.9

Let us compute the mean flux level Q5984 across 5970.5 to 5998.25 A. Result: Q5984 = 19.8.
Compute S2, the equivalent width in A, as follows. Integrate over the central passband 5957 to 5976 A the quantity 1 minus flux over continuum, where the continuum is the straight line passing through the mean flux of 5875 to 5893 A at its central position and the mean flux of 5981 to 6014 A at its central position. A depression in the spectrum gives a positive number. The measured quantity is 0.9 A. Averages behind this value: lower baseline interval 18.5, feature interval 18.7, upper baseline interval 20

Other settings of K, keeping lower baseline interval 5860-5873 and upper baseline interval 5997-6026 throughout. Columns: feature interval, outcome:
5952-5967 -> 0.25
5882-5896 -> 1.32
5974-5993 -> -0.62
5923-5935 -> 0.30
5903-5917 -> 1.07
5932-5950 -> 0.58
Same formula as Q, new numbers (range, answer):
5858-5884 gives 19.5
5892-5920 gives 17.8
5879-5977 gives 18.5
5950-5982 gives 18.9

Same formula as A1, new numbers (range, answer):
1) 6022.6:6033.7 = 18.2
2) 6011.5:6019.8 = 18.4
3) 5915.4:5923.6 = 19.4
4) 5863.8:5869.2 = 19.9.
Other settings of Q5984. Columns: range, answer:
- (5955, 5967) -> 18.9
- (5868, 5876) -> 20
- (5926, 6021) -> 19.2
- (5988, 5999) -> 20.4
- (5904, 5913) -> 17.3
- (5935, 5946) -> 18.5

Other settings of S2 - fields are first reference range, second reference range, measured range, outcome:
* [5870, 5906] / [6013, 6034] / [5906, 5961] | -1.7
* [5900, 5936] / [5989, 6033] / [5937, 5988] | -0.4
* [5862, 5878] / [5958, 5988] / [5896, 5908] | 1.4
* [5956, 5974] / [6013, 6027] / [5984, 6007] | -1.9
